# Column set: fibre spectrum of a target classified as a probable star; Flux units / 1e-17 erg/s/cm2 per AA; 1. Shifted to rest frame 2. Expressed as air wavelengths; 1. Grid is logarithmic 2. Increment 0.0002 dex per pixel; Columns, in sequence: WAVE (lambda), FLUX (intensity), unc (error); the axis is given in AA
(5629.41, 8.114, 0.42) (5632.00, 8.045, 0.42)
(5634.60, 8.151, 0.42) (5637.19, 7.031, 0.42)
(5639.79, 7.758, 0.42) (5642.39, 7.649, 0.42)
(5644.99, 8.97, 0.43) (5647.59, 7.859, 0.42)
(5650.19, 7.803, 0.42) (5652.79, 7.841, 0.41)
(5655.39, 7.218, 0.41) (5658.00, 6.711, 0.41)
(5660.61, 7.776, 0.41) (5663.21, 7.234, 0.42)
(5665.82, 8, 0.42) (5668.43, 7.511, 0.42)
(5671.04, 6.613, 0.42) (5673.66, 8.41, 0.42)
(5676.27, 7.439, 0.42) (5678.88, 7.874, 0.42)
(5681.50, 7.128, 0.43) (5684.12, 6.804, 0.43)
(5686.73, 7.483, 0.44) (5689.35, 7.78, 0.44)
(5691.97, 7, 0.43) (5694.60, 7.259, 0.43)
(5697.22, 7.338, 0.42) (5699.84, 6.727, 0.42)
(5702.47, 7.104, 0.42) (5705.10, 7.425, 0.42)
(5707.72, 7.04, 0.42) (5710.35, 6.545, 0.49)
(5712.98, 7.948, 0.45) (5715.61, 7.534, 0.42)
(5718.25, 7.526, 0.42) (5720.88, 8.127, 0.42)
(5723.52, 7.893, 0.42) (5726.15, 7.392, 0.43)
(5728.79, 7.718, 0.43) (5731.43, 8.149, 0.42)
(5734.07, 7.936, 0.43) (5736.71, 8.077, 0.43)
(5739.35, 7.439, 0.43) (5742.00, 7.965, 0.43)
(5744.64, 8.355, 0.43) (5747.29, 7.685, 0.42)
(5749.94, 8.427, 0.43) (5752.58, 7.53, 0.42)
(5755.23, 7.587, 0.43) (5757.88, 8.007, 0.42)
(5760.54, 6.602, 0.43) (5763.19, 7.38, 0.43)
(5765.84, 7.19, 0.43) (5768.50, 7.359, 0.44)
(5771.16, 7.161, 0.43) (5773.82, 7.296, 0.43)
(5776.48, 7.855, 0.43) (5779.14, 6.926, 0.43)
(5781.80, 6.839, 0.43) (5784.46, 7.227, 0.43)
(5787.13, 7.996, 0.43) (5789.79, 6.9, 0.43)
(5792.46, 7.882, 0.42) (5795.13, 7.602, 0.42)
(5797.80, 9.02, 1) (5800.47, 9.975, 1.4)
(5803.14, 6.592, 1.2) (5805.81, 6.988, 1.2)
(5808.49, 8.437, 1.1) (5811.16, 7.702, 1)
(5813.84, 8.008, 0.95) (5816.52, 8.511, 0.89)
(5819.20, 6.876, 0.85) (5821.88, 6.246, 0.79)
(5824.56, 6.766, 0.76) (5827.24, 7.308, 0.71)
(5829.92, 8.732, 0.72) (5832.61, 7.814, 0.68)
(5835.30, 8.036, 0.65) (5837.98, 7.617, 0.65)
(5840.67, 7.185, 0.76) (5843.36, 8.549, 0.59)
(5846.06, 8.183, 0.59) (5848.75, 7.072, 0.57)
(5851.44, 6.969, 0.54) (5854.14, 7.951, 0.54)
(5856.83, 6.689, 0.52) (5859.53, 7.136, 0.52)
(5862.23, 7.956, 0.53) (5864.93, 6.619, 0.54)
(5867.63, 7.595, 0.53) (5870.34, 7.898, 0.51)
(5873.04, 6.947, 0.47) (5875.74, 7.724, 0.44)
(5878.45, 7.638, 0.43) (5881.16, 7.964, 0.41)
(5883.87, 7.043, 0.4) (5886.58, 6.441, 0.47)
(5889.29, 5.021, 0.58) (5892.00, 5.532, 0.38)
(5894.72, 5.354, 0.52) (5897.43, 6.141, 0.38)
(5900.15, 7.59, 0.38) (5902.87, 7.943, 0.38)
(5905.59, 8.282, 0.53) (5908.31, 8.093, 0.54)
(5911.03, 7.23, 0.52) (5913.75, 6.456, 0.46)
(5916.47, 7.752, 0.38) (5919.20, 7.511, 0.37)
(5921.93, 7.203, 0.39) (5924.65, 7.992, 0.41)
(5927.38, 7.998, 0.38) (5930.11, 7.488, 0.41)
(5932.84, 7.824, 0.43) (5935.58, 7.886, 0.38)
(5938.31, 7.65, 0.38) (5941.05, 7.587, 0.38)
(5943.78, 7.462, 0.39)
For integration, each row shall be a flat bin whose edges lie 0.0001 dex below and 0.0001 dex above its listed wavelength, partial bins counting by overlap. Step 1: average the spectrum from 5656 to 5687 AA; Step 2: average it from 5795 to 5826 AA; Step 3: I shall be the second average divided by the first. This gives 1.04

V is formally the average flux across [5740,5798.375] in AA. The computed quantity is 7.56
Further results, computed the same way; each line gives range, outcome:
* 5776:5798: 7.5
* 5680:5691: 7.3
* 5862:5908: 7.04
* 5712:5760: 7.83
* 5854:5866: 7.22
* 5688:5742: 7.51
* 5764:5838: 7.6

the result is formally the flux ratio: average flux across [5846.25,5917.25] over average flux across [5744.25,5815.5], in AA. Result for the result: 0.93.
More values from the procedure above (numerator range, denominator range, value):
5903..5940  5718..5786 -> 1.01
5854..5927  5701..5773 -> 0.94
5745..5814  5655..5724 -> 1.03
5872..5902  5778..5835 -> 0.87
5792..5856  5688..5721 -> 1.06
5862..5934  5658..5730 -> 0.97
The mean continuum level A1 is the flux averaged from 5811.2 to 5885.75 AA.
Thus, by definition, 7.51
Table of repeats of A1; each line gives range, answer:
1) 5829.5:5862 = 7.64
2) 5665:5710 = 7.32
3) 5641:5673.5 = 7.63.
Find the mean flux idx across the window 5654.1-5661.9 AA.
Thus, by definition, 7.23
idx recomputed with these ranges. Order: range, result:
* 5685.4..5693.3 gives 7.42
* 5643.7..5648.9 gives 8.41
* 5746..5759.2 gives 7.85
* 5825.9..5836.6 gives 7.97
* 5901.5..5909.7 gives 8.1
